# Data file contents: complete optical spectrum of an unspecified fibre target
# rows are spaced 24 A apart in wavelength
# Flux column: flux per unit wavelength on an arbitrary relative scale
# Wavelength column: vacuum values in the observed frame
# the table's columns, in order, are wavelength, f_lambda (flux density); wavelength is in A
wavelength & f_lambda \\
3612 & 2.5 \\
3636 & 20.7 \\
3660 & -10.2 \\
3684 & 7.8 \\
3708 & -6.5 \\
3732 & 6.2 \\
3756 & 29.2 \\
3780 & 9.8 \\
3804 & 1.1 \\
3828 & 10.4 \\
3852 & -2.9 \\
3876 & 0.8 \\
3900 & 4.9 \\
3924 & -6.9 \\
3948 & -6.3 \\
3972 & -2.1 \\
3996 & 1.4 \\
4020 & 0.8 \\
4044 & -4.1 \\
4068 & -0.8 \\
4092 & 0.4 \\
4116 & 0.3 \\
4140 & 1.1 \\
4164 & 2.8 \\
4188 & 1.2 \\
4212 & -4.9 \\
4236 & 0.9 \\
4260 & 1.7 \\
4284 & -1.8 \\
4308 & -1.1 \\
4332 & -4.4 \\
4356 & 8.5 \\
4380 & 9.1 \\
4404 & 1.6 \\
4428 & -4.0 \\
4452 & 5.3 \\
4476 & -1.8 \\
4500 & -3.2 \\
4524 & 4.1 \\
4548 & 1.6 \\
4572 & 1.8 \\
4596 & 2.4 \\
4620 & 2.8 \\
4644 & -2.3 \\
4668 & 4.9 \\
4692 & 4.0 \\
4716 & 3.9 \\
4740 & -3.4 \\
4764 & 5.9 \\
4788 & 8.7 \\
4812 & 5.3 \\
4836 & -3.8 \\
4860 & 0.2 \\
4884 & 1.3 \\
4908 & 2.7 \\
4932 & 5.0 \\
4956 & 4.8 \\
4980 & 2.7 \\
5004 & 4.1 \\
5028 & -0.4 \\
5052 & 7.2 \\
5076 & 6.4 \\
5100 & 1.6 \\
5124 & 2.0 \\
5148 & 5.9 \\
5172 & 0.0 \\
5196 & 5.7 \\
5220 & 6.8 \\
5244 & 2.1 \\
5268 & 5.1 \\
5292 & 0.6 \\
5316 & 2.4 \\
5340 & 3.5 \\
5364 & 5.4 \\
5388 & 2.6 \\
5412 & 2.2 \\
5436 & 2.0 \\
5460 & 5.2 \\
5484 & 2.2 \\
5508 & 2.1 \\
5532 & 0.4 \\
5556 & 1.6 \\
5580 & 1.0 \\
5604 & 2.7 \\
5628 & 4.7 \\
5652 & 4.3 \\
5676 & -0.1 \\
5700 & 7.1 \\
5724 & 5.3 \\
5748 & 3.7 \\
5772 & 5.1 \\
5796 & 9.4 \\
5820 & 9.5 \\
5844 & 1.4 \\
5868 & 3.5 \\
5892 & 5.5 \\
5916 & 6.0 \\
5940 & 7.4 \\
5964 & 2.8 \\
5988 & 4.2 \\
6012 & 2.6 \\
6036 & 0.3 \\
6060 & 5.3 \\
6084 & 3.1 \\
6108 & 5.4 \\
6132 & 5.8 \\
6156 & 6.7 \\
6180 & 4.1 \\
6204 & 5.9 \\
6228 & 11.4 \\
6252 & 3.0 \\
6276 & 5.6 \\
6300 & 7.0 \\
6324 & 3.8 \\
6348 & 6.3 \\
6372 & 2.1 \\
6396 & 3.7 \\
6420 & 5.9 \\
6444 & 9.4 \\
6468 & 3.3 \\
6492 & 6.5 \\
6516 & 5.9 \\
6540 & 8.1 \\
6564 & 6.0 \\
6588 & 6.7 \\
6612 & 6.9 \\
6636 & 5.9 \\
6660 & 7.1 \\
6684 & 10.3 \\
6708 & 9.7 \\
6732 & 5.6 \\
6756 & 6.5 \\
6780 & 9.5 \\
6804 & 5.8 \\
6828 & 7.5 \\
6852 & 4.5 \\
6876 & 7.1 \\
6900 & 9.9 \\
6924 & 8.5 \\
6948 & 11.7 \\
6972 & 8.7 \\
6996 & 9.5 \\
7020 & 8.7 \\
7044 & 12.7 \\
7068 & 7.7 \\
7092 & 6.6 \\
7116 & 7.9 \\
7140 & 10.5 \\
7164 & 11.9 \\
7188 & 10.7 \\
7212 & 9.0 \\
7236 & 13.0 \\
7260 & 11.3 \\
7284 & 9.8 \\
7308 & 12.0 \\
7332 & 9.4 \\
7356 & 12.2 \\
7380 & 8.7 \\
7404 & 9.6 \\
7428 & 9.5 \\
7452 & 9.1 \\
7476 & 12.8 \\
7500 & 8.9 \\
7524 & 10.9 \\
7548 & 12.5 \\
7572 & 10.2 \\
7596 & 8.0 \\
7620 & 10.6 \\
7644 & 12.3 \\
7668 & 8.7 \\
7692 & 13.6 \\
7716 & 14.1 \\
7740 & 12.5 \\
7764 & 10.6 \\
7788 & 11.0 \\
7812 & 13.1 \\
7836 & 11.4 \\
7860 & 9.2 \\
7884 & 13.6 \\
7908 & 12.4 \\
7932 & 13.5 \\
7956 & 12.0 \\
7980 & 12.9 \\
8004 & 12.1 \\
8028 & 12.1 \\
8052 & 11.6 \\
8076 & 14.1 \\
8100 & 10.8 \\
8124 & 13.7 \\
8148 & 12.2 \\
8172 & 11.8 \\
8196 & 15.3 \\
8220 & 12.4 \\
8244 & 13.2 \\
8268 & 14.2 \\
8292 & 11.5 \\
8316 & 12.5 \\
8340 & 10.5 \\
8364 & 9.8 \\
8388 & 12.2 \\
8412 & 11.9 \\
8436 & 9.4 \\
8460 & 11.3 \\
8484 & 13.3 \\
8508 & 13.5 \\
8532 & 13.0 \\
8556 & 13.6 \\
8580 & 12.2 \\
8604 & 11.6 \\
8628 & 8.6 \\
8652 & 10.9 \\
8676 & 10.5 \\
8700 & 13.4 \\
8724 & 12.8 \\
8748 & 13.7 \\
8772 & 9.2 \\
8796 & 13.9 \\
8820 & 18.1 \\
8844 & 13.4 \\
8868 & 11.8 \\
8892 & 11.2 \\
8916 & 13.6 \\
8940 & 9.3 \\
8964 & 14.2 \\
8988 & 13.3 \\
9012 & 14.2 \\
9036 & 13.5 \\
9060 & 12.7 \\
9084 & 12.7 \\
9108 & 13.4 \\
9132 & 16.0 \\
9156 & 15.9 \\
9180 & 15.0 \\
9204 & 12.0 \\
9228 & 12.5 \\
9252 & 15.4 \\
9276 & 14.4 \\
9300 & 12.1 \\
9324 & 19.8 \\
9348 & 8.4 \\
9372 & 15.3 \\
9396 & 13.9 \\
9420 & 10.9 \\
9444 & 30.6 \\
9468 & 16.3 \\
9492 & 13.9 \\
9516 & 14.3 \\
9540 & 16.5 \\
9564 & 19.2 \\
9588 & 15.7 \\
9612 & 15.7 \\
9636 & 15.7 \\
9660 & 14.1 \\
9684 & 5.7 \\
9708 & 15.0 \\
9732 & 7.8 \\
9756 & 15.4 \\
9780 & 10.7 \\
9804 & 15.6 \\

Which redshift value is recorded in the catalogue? 0.727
